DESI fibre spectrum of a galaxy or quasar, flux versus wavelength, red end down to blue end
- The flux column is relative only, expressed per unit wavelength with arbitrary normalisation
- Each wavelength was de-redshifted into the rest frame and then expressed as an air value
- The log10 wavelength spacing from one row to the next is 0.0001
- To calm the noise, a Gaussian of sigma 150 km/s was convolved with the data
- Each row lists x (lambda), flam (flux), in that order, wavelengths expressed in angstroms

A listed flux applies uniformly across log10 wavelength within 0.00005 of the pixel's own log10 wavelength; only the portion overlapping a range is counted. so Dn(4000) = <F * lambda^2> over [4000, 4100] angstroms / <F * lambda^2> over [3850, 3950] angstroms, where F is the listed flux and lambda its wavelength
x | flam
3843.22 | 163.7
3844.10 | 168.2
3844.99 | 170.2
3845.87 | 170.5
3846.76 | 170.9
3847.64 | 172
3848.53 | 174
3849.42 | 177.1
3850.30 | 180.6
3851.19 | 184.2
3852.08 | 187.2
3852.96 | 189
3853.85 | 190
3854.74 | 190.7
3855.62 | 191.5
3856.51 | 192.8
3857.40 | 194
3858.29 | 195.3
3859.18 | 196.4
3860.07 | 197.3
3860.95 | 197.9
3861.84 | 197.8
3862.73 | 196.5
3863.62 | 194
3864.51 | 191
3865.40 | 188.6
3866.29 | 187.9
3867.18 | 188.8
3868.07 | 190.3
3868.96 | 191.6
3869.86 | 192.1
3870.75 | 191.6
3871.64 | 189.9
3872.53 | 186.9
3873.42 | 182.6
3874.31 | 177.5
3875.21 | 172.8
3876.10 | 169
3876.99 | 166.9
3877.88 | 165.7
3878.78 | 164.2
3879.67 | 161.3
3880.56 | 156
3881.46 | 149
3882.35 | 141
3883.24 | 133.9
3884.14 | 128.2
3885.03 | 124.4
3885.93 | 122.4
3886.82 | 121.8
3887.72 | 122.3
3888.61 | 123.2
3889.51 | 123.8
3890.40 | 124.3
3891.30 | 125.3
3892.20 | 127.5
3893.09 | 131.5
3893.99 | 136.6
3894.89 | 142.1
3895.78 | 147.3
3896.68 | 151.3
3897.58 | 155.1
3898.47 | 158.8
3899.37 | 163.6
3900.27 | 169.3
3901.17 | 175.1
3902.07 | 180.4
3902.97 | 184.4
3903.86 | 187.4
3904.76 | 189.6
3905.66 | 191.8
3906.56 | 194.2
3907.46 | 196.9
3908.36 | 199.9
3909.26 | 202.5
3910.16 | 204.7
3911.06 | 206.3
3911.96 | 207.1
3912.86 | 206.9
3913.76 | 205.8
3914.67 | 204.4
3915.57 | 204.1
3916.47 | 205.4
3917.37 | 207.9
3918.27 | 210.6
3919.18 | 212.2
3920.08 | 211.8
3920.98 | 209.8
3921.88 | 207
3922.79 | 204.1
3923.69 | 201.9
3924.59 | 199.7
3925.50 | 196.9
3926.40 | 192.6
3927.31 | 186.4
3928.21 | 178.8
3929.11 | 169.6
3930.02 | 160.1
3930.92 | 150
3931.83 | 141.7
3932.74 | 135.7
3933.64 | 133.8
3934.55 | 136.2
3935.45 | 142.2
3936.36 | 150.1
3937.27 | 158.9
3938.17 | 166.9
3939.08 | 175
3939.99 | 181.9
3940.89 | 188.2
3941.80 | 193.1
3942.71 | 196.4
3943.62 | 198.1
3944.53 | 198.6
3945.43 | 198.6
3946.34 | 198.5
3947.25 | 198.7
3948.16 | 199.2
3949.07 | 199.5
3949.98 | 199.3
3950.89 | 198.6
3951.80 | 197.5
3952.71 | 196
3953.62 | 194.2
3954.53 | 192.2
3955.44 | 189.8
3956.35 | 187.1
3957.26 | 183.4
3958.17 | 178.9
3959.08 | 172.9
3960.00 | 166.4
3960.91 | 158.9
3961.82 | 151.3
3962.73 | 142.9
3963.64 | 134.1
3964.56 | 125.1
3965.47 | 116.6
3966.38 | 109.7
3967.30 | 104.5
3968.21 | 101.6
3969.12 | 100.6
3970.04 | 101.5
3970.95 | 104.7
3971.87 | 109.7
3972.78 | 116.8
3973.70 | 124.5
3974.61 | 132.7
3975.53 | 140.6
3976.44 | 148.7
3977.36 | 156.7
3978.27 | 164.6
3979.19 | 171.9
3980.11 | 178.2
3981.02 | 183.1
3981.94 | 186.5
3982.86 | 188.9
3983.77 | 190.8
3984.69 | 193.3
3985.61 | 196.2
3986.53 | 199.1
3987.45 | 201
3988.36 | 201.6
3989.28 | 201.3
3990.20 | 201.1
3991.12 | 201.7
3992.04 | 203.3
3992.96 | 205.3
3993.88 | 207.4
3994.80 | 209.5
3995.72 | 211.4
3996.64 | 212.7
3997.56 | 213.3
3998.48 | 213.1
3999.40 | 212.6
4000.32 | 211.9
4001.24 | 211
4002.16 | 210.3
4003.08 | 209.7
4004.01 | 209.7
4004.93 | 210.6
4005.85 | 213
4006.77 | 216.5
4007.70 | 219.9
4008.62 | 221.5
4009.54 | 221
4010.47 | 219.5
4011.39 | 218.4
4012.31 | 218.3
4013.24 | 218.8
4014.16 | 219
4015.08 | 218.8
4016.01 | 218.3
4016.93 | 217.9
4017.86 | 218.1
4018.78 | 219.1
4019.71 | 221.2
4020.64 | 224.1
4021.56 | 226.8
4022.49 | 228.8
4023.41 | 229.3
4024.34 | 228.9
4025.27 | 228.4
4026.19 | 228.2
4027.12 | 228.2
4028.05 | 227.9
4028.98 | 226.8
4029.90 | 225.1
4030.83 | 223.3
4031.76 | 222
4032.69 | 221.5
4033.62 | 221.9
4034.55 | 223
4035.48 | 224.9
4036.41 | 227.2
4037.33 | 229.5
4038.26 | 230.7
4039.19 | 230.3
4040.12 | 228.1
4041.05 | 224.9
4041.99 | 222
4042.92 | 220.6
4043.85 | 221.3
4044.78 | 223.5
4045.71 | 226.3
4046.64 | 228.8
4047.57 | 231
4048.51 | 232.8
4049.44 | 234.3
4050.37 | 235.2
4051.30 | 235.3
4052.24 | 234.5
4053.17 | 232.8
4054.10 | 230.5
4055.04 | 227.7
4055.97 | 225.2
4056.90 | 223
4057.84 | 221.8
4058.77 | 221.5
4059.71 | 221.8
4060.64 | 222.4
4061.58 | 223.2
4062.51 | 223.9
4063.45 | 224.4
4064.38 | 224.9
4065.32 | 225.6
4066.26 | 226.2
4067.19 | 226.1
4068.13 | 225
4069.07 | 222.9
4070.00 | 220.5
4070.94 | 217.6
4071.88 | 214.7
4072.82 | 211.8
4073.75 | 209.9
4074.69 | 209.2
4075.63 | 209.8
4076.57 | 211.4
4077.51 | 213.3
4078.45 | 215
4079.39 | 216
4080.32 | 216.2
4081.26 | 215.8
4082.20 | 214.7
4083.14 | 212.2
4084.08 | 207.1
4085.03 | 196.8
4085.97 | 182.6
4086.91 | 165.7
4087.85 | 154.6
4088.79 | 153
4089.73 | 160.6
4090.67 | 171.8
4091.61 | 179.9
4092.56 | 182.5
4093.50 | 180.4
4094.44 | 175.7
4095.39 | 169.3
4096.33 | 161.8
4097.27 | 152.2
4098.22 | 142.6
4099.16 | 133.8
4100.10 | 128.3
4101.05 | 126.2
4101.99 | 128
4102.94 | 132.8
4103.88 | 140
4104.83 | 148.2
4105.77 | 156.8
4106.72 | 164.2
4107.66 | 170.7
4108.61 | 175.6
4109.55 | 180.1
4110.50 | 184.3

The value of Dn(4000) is 1.30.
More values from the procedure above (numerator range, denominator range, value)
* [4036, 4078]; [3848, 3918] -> 1.40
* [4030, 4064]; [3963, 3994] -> 1.48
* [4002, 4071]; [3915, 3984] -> 1.38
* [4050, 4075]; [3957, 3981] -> 1.69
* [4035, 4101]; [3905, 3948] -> 1.19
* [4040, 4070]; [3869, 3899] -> 1.63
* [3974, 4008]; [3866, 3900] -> 1.33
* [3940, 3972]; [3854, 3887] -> 0.99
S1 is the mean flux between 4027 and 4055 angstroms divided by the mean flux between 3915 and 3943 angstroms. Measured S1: 1.26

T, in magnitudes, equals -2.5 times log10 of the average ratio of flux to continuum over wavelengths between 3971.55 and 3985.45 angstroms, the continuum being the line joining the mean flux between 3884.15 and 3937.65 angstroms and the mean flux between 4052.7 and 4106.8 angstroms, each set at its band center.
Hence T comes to 0.13 mag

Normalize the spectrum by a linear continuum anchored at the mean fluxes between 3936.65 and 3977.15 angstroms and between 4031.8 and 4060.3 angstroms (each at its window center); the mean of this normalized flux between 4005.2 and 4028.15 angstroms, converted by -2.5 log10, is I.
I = -0.08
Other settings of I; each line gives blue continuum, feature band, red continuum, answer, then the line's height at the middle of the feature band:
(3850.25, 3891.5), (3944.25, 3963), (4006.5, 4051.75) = 0.072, 199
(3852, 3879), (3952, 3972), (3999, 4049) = 0.373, 209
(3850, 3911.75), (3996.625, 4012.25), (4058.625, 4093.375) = -0.112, 194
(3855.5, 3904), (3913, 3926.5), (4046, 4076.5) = -0.153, 178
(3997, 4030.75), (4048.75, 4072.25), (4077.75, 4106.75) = -0.184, 191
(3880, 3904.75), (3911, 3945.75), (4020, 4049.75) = -0.122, 166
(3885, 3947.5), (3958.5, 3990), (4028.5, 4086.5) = 0.261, 194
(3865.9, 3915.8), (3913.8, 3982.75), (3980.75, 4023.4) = 0.114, 190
